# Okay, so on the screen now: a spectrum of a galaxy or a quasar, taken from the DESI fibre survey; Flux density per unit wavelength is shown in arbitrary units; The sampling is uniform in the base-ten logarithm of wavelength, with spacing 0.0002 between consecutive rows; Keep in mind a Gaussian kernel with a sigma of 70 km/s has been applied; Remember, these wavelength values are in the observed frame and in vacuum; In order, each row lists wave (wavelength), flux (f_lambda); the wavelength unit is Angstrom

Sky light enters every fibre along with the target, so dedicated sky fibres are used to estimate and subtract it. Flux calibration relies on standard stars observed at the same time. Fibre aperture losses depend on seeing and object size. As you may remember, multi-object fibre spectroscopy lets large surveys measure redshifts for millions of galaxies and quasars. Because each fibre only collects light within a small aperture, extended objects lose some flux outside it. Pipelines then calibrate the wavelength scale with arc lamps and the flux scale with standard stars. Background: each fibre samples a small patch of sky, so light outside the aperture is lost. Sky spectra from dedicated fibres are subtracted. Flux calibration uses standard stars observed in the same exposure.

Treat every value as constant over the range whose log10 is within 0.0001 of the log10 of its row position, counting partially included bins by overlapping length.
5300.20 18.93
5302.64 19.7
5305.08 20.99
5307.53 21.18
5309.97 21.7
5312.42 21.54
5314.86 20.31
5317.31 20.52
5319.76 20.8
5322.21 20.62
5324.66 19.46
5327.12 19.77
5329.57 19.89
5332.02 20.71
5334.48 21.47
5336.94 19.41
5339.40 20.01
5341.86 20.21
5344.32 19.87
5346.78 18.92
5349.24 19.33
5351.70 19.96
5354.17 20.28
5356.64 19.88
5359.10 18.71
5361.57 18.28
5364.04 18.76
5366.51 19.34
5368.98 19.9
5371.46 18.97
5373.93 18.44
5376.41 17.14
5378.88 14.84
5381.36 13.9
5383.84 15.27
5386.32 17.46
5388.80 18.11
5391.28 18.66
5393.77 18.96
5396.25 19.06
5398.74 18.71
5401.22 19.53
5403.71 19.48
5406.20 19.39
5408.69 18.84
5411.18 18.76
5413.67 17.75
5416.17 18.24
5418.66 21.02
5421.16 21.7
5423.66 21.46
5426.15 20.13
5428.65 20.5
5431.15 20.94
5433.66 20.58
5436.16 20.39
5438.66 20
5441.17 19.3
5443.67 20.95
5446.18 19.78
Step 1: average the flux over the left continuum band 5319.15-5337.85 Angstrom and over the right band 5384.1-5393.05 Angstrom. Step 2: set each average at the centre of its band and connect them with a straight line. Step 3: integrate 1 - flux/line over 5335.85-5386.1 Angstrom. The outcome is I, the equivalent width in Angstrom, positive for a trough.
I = 1.1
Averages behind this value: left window 20.3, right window 17.8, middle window 18.5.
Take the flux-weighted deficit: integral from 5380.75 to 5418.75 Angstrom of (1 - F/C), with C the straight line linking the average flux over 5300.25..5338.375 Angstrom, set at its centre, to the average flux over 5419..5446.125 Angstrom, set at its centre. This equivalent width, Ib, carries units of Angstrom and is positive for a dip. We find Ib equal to 4.1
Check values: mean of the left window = 20.5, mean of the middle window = 18.3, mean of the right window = 20.6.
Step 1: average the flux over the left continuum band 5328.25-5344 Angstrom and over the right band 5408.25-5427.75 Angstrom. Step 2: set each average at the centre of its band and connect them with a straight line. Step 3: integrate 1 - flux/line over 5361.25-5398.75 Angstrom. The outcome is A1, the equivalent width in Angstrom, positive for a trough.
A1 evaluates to 4.1 Angstrom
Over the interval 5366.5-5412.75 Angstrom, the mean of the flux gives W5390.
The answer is 18.1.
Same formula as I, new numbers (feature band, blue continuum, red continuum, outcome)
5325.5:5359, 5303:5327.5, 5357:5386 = -1.2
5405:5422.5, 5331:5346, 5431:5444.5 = 0.8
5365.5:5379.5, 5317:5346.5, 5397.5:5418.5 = 0.9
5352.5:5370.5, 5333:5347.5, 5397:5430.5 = 0.5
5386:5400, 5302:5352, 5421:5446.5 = 1.3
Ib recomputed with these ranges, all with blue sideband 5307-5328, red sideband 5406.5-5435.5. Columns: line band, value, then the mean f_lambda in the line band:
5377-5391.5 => 2.85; 16.3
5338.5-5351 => 0.49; 19.7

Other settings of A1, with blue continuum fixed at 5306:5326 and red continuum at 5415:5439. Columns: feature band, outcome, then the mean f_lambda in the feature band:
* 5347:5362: 0.9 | 19.4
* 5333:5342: 0.2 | 20.3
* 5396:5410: 1.0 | 19.2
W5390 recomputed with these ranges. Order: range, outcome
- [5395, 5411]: 19.1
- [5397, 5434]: 19.8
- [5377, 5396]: 16.9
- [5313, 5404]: 19.1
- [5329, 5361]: 19.9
